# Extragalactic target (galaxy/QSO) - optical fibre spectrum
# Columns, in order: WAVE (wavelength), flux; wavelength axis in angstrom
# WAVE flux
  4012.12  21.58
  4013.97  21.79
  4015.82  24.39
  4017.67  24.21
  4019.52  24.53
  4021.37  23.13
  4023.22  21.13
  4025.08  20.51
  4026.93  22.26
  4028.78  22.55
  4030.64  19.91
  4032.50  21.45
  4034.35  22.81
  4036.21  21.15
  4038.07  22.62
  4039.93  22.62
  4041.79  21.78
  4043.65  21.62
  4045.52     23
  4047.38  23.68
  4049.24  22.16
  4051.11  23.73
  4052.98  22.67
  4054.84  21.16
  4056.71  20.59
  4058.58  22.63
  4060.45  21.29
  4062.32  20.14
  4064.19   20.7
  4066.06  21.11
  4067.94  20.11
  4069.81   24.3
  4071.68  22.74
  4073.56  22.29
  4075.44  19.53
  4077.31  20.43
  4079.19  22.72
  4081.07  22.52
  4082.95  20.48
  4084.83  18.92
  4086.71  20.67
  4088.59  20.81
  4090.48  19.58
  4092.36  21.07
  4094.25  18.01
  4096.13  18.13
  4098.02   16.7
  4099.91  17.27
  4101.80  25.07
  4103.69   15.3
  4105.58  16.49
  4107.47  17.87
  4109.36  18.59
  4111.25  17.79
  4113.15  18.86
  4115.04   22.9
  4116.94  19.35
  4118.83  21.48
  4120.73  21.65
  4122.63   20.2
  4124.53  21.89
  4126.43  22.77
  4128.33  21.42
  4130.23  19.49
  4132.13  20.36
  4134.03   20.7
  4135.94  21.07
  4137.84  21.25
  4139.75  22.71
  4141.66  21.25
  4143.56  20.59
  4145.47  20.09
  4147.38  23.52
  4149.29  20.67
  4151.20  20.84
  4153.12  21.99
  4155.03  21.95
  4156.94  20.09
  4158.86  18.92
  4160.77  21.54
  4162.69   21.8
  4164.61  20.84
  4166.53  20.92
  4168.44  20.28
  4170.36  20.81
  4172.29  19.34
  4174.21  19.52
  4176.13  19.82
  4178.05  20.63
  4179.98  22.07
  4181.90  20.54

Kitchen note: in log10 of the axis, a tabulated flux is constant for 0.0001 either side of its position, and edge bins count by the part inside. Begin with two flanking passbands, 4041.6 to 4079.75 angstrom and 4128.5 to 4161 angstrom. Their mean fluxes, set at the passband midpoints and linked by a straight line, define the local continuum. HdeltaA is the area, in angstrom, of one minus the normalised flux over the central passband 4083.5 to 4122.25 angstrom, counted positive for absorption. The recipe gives 3.7 angstrom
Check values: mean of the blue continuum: 21.8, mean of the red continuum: 21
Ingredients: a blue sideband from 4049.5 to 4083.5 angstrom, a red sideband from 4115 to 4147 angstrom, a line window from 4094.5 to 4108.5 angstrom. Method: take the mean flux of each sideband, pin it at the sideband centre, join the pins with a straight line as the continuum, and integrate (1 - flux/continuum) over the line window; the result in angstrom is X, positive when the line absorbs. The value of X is 2.13 angstrom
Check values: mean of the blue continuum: 21.6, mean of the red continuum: 21.1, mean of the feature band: 18.1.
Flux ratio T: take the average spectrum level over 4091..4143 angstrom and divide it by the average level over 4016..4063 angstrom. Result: 0.9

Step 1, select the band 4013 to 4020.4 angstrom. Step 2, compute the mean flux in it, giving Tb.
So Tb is 23.7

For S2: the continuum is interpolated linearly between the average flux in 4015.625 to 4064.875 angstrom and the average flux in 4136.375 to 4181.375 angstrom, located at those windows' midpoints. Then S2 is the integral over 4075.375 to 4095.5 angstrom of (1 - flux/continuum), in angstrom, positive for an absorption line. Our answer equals 1.2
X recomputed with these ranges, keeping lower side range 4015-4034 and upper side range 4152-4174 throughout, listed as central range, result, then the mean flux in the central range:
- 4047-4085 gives 0.5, 21.6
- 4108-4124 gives 0.9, 20.1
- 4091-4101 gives 1.5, 18.4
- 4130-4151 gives -0.1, 21.1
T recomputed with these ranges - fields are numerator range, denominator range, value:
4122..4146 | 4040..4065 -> 0.96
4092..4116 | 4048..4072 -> 0.86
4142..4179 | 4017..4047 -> 0.93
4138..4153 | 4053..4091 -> 1.01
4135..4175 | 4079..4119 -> 1.08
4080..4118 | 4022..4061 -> 0.88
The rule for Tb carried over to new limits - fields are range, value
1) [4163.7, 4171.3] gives 20.7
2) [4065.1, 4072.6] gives 22.1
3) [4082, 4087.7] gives 20.1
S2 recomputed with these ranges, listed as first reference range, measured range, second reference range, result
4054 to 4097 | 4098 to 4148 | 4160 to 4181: 1.2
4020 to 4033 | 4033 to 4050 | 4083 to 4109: -1.0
